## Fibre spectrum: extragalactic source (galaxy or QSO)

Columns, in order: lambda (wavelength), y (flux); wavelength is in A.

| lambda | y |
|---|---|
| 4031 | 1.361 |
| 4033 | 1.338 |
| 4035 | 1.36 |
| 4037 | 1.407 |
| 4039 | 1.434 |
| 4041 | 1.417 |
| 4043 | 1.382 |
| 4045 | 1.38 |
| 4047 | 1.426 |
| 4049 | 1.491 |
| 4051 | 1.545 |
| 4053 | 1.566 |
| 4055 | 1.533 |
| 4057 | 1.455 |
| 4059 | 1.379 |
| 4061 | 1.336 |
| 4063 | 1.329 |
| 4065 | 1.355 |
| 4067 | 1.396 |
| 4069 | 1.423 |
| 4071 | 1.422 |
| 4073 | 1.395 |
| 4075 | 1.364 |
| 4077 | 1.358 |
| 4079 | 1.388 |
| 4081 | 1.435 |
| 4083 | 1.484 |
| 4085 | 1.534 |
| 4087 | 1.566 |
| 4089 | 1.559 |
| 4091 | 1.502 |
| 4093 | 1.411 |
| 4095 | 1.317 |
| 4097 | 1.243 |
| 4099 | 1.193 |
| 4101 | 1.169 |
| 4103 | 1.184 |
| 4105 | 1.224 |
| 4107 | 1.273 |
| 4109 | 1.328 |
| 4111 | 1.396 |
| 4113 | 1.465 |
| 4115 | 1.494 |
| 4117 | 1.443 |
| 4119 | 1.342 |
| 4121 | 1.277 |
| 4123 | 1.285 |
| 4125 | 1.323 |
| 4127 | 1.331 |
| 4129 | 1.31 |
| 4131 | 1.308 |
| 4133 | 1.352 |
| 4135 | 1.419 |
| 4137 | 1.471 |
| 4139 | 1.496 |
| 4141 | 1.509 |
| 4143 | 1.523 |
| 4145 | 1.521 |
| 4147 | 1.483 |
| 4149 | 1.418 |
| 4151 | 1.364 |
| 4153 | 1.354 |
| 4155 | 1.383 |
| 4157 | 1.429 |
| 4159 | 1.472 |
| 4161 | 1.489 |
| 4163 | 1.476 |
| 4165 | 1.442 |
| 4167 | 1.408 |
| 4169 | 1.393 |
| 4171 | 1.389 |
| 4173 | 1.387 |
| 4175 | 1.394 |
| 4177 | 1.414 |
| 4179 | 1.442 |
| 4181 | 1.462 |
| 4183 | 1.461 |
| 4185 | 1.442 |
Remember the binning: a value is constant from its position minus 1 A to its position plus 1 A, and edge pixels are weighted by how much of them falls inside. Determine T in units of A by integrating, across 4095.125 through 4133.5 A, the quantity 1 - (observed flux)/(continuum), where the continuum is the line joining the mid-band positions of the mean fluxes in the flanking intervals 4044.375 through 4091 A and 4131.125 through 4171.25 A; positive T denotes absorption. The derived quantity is 3.4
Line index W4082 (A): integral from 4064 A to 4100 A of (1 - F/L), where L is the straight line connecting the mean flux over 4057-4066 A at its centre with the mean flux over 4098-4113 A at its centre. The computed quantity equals -2.5 A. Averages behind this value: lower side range 1.36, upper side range 1.27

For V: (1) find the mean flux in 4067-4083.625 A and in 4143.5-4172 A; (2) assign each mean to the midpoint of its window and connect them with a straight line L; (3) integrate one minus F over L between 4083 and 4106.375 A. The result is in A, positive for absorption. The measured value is 0.88 A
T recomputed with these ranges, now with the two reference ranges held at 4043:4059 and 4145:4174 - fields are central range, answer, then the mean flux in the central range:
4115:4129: 0.95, 1.34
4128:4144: 0.12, 1.42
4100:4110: 1.47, 1.24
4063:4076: 0.68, 1.39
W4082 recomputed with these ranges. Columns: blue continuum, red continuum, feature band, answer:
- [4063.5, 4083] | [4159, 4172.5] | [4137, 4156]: -0.3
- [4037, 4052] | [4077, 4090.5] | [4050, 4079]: 0.9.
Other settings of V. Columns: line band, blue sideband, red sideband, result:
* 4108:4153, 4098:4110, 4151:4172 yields -2.91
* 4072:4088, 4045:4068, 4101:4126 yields -0.57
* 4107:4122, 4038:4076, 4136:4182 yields 0.50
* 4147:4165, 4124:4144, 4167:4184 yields -0.21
